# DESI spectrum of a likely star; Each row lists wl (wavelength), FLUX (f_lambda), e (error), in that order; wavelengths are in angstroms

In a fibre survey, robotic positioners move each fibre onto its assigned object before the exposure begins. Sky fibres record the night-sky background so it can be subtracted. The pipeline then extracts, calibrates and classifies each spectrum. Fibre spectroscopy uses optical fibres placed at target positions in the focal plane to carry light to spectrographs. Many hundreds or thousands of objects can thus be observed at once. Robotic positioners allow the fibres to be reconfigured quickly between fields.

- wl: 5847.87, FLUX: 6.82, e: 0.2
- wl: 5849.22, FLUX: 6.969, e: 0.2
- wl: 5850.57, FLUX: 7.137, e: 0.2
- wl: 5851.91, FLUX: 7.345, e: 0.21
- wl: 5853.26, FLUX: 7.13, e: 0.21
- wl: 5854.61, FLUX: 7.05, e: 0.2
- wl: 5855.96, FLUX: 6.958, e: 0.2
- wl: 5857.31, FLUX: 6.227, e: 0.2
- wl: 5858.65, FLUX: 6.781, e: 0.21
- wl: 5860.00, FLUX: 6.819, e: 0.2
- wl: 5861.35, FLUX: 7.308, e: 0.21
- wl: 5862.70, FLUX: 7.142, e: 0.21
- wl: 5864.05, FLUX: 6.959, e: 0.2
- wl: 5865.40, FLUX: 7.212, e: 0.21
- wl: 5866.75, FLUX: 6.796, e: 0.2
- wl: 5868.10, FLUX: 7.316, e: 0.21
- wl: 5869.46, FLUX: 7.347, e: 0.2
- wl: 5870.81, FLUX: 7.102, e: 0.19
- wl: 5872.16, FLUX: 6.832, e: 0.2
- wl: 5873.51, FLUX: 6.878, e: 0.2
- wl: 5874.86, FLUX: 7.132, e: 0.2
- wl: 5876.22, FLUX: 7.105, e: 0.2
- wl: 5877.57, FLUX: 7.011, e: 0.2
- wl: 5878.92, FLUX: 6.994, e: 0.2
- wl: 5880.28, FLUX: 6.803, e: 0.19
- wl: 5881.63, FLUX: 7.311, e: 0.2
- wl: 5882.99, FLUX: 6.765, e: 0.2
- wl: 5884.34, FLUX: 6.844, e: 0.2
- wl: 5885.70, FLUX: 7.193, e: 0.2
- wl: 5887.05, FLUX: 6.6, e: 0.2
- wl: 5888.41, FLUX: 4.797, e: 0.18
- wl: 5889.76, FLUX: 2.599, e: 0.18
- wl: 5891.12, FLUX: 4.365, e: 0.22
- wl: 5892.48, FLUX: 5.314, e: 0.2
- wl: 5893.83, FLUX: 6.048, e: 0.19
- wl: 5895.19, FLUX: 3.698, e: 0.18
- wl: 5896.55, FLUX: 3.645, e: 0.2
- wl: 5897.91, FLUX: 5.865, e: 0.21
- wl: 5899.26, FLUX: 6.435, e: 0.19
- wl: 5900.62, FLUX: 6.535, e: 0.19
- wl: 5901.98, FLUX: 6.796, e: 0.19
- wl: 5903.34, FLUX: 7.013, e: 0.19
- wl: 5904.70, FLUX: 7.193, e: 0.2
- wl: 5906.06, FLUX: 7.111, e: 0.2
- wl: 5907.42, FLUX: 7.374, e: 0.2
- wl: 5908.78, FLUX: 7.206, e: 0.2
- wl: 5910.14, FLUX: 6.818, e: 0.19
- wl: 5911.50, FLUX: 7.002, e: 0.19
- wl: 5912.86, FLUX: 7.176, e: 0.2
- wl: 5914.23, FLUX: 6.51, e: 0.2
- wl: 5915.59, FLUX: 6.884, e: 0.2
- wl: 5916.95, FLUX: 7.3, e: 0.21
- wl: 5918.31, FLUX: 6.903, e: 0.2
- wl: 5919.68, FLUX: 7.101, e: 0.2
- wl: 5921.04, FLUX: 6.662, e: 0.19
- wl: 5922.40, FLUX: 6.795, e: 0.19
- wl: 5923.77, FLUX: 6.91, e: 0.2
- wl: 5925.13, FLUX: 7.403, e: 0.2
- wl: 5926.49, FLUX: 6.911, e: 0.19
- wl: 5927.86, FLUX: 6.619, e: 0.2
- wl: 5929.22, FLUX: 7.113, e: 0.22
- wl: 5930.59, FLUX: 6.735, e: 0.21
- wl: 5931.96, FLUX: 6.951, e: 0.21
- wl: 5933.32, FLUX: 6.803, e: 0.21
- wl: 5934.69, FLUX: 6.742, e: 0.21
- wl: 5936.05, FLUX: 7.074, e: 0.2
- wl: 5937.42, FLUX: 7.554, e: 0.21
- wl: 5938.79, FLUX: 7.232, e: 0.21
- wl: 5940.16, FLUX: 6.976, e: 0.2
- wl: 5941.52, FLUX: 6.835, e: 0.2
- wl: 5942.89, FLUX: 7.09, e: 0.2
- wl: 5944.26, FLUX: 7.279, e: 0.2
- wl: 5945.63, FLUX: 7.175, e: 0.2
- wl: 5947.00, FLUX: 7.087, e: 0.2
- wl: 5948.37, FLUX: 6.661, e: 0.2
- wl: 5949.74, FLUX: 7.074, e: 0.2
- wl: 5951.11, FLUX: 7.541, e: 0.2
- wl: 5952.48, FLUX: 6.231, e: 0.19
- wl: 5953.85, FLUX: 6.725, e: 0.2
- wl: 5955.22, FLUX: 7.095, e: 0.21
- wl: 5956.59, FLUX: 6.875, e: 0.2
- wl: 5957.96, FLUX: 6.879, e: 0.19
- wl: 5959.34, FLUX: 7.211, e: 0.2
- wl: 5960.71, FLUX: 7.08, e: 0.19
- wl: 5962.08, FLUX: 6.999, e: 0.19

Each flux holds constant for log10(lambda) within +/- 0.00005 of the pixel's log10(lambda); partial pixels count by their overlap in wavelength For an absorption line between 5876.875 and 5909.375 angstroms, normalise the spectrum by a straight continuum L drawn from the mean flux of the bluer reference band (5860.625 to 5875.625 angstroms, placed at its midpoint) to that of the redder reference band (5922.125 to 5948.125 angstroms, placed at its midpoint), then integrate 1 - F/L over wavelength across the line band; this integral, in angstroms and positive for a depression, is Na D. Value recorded 4.2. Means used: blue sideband 7.09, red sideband 7.01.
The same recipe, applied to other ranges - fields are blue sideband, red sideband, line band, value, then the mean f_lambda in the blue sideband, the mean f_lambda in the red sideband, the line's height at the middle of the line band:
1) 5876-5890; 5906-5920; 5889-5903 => 3.22 angstroms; 6.46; 7.03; 6.71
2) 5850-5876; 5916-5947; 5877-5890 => 1.13 angstroms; 7.03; 7.01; 7.02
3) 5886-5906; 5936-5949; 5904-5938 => -3.29 angstroms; 5.58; 7.1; 6.39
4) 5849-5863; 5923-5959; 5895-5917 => 1.39 angstroms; 6.99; 6.98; 6.98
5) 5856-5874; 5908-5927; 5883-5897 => 3.54 angstroms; 6.98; 6.97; 6.98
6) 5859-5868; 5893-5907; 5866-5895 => 0.94 angstroms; 7.05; 6.05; 6.58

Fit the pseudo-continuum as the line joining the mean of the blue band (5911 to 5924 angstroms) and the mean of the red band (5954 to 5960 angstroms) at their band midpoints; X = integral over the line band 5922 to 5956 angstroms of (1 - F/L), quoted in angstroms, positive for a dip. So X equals -0.15 angstroms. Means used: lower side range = 6.92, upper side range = 6.98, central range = 6.99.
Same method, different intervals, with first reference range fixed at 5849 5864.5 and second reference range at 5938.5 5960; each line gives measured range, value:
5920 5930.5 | 0.1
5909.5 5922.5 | 0.1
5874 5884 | 0.0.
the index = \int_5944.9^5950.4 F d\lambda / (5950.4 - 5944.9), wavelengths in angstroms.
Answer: 7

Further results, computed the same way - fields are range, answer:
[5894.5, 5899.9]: 4.9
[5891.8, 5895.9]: 5.01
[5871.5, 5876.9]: 6.99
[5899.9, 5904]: 6.77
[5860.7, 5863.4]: 7.22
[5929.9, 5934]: 6.83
